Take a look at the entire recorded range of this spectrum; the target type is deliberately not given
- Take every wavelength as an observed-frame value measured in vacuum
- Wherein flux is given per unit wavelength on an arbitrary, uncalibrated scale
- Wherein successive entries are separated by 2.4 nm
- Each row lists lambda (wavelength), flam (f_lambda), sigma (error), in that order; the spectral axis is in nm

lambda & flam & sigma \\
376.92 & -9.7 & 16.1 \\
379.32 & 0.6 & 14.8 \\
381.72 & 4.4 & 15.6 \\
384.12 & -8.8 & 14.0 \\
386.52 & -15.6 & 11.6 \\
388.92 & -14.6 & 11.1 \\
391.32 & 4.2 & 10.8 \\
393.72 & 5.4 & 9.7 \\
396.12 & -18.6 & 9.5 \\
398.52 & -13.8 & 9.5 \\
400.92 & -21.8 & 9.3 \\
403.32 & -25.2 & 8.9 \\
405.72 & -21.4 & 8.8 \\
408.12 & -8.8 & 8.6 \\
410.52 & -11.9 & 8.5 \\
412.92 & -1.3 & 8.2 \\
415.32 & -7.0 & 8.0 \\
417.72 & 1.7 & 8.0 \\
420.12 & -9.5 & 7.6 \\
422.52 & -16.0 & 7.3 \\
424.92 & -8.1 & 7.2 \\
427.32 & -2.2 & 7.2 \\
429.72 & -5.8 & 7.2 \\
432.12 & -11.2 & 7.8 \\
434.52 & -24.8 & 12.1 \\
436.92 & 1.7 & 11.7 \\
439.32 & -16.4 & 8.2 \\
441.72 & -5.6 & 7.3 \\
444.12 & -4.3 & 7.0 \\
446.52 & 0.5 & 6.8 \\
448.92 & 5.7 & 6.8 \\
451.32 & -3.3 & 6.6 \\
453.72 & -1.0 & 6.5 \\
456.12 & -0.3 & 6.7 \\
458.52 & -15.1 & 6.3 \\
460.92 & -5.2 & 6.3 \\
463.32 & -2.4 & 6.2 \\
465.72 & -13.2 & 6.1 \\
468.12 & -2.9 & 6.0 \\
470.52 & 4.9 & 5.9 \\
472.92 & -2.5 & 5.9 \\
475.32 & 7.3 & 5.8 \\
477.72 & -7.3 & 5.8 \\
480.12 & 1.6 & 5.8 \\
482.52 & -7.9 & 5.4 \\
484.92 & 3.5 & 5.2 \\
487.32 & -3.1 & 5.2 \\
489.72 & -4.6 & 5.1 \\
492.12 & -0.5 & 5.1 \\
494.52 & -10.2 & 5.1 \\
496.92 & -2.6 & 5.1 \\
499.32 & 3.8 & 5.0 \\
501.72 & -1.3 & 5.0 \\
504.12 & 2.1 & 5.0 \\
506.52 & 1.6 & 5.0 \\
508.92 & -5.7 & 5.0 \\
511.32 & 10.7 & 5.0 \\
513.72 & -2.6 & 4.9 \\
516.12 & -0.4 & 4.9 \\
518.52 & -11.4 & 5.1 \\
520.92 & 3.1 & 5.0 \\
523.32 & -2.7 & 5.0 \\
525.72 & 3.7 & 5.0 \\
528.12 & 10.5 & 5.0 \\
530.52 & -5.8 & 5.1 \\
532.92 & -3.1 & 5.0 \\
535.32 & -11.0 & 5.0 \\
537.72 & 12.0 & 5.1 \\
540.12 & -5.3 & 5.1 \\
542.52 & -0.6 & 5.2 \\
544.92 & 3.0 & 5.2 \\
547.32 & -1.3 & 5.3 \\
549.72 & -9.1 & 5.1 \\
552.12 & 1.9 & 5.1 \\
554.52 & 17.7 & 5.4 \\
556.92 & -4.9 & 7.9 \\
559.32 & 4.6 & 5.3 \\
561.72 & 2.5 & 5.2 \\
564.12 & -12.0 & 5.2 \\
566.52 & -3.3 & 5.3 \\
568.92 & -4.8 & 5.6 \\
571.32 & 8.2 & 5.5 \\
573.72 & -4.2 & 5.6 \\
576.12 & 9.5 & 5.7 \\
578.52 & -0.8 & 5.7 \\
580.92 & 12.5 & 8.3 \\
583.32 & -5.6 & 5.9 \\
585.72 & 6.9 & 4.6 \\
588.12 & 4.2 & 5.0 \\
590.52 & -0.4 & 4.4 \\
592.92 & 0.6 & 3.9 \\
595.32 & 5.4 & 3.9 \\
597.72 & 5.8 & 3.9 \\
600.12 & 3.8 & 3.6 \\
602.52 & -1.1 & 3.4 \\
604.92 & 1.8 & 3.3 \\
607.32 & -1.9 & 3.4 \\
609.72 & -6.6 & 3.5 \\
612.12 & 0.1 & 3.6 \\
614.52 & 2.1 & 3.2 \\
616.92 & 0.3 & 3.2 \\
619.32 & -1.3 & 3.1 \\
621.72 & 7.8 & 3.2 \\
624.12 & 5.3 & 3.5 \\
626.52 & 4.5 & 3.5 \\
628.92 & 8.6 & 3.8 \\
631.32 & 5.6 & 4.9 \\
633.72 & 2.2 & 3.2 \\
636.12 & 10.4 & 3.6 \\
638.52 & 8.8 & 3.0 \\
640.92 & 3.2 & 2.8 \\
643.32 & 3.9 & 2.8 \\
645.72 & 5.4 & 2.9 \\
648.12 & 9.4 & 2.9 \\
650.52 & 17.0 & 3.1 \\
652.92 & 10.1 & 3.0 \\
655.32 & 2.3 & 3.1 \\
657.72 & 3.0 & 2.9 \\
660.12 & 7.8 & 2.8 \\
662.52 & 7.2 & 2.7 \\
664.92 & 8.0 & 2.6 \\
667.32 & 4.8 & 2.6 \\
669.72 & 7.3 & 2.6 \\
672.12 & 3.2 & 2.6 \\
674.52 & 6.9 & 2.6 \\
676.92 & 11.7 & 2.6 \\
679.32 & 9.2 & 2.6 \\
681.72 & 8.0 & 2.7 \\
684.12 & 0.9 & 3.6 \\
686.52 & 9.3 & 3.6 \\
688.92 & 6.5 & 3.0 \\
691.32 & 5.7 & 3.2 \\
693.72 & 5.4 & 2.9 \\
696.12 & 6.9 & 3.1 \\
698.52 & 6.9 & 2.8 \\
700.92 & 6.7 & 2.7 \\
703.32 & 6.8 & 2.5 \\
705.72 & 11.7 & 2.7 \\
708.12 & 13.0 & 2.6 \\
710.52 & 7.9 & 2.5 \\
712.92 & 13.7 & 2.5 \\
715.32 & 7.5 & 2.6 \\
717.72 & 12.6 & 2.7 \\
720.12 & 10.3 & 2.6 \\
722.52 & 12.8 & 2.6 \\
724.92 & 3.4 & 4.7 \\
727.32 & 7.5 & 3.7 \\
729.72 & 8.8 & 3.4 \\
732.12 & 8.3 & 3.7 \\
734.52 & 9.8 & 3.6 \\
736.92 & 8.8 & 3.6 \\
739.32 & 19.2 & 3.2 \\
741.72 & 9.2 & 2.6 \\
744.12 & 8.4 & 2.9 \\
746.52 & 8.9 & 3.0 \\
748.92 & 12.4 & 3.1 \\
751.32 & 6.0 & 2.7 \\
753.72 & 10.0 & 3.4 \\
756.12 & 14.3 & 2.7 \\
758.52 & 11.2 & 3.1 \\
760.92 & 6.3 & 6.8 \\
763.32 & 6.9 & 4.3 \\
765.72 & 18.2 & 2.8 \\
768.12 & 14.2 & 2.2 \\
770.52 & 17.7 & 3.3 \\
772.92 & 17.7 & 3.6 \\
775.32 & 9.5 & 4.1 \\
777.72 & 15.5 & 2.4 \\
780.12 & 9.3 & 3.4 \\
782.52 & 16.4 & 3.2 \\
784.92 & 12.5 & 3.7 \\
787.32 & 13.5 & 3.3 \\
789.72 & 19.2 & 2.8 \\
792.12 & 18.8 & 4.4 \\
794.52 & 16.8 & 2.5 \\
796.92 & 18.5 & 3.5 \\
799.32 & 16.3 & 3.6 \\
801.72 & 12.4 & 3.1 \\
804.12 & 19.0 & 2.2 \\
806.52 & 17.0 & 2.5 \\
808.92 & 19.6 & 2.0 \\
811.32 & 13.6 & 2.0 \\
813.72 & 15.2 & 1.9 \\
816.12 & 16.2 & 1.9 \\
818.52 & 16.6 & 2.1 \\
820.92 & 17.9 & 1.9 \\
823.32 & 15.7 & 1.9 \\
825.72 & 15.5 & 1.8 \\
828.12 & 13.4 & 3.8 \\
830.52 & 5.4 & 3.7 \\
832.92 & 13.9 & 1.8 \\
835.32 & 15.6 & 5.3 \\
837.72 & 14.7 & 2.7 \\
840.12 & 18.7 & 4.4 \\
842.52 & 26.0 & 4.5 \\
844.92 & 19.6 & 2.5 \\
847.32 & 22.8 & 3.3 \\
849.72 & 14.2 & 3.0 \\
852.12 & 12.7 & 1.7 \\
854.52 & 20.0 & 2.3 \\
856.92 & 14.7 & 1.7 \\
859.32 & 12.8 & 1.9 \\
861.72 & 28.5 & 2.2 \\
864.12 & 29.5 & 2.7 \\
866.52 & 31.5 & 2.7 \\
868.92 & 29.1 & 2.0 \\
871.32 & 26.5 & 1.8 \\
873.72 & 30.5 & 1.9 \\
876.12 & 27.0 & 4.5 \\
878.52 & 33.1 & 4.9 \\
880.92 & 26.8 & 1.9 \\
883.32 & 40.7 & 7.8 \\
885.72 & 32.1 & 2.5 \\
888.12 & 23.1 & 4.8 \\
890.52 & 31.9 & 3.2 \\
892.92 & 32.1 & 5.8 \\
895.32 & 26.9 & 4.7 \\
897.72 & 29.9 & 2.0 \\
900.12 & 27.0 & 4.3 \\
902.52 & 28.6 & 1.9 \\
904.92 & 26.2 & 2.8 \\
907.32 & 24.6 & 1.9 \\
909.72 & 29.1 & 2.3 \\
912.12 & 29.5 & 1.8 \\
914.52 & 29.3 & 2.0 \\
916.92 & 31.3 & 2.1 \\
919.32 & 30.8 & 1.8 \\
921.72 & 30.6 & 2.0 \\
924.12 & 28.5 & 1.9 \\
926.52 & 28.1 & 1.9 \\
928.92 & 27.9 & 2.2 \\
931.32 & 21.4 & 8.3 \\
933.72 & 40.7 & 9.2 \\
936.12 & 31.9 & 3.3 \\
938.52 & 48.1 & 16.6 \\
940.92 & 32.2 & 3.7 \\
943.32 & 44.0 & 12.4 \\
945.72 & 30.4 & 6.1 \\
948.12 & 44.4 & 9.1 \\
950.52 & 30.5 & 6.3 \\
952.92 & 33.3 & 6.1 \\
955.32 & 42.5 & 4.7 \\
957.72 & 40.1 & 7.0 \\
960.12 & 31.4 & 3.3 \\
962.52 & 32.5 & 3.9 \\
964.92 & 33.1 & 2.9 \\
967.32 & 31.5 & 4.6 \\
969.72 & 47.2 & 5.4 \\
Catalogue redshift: 1.16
